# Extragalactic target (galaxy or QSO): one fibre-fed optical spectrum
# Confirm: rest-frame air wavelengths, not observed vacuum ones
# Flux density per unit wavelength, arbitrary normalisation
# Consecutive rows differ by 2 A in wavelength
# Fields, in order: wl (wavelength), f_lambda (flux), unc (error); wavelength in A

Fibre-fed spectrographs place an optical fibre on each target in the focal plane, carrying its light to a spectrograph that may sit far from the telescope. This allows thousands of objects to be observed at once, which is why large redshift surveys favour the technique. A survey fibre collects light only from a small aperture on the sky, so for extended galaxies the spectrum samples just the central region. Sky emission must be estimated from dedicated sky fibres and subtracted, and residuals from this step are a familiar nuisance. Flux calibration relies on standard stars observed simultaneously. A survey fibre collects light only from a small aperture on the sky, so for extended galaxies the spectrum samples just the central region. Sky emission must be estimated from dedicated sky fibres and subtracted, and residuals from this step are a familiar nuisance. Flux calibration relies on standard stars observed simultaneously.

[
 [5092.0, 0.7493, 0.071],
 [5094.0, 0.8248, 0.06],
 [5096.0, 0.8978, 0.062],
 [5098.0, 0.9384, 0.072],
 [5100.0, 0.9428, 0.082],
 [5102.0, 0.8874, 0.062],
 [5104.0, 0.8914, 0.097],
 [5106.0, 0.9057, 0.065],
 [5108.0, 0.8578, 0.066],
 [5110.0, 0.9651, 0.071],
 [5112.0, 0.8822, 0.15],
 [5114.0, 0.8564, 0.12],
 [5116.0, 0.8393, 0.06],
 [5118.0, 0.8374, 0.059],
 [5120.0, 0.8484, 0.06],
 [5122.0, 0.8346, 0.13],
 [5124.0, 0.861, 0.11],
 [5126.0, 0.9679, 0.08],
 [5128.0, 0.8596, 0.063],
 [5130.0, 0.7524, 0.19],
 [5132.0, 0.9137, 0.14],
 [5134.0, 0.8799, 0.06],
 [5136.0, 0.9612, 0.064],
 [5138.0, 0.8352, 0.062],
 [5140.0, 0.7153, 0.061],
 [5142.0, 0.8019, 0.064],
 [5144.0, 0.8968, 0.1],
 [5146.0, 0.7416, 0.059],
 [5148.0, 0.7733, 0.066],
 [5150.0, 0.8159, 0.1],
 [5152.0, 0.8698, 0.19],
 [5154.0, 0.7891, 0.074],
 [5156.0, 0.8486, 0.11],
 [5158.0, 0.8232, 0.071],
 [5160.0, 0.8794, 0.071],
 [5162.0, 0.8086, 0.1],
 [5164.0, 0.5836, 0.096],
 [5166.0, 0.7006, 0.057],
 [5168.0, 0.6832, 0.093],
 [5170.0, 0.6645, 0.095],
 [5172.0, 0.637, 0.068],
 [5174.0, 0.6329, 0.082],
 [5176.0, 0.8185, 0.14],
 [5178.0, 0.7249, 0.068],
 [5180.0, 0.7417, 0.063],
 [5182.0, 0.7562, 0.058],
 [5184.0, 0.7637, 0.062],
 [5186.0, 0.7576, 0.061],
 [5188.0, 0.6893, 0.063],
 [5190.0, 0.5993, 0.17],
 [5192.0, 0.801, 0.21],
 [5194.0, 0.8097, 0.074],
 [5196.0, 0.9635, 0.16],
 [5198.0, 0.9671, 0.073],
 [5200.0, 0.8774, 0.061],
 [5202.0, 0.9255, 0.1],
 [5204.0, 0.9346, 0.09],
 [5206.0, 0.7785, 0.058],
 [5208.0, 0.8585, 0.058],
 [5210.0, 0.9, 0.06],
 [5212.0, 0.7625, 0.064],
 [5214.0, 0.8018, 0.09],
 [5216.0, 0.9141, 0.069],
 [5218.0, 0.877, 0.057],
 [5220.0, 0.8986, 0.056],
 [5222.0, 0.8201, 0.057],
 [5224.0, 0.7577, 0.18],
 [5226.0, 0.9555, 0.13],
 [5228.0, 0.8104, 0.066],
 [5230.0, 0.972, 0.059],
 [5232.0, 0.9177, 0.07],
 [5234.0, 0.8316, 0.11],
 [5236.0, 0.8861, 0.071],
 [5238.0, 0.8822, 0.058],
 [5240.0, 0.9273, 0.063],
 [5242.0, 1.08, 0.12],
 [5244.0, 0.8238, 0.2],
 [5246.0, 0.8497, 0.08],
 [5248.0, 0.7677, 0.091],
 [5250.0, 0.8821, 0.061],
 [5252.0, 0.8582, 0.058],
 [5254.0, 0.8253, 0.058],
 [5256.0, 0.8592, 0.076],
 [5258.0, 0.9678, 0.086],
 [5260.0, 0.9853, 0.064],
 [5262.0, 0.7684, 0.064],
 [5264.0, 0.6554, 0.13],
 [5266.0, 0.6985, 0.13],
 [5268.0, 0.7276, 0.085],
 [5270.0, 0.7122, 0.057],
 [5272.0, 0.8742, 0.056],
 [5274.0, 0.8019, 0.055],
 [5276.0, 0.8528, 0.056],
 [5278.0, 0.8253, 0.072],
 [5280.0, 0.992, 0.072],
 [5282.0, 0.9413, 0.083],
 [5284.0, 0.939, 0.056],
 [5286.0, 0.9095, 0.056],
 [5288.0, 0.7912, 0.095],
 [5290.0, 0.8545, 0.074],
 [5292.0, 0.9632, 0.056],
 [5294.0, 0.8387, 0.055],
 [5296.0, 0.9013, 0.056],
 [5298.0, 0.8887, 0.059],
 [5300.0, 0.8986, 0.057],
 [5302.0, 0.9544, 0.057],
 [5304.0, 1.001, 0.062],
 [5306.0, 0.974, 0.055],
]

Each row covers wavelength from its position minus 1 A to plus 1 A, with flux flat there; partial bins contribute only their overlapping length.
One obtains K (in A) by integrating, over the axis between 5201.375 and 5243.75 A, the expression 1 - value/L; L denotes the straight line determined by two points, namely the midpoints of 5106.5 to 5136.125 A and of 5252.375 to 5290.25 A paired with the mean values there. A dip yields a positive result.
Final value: -1.4 A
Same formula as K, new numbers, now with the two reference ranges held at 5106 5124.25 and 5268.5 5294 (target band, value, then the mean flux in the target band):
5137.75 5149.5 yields 1.0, 0.792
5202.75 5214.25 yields 0.3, 0.844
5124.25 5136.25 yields -0.2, 0.883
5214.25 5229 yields 0.1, 0.859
